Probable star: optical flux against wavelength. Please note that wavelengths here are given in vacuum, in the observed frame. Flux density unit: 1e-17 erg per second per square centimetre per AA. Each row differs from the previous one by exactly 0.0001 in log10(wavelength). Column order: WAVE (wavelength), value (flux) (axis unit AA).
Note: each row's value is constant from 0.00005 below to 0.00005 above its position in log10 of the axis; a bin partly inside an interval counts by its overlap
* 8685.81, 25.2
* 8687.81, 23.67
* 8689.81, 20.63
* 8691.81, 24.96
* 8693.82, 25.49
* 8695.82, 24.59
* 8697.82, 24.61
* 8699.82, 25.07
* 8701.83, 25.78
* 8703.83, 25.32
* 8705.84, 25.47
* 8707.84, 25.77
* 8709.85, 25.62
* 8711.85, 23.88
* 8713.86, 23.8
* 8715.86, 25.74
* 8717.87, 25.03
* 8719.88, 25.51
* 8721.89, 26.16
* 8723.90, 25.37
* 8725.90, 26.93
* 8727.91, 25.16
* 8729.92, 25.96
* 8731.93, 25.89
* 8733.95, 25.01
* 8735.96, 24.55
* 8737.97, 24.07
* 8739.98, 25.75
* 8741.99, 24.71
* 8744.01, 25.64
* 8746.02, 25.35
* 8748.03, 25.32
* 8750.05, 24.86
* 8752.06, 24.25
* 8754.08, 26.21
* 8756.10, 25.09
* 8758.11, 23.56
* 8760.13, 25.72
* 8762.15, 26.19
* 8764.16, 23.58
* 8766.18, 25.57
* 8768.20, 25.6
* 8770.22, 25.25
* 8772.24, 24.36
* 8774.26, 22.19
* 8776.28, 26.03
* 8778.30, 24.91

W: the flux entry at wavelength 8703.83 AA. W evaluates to 25.32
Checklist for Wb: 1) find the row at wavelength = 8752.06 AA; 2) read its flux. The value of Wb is 24.25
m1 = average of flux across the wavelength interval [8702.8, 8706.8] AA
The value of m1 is 25.4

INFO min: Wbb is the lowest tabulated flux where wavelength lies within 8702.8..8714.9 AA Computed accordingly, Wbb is 23.8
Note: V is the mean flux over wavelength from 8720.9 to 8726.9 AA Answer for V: 26.2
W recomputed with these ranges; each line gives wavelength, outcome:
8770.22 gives 25.25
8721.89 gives 26.16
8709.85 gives 25.62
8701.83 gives 25.78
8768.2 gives 25.6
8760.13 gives 25.72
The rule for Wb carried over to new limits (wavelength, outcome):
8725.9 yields 26.93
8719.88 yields 25.51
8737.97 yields 24.07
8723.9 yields 25.37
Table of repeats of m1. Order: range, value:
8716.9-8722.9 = 25.5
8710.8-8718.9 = 24.6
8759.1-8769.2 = 25.3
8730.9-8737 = 25.1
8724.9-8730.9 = 26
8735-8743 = 24.8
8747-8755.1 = 25.1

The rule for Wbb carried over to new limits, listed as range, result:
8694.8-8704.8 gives 24.59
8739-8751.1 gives 24.71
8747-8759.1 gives 23.56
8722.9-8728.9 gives 25.16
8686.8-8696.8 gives 20.63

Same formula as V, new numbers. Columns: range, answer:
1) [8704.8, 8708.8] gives 25.6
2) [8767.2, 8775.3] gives 24.4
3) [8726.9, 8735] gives 25.5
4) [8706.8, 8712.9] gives 25.1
